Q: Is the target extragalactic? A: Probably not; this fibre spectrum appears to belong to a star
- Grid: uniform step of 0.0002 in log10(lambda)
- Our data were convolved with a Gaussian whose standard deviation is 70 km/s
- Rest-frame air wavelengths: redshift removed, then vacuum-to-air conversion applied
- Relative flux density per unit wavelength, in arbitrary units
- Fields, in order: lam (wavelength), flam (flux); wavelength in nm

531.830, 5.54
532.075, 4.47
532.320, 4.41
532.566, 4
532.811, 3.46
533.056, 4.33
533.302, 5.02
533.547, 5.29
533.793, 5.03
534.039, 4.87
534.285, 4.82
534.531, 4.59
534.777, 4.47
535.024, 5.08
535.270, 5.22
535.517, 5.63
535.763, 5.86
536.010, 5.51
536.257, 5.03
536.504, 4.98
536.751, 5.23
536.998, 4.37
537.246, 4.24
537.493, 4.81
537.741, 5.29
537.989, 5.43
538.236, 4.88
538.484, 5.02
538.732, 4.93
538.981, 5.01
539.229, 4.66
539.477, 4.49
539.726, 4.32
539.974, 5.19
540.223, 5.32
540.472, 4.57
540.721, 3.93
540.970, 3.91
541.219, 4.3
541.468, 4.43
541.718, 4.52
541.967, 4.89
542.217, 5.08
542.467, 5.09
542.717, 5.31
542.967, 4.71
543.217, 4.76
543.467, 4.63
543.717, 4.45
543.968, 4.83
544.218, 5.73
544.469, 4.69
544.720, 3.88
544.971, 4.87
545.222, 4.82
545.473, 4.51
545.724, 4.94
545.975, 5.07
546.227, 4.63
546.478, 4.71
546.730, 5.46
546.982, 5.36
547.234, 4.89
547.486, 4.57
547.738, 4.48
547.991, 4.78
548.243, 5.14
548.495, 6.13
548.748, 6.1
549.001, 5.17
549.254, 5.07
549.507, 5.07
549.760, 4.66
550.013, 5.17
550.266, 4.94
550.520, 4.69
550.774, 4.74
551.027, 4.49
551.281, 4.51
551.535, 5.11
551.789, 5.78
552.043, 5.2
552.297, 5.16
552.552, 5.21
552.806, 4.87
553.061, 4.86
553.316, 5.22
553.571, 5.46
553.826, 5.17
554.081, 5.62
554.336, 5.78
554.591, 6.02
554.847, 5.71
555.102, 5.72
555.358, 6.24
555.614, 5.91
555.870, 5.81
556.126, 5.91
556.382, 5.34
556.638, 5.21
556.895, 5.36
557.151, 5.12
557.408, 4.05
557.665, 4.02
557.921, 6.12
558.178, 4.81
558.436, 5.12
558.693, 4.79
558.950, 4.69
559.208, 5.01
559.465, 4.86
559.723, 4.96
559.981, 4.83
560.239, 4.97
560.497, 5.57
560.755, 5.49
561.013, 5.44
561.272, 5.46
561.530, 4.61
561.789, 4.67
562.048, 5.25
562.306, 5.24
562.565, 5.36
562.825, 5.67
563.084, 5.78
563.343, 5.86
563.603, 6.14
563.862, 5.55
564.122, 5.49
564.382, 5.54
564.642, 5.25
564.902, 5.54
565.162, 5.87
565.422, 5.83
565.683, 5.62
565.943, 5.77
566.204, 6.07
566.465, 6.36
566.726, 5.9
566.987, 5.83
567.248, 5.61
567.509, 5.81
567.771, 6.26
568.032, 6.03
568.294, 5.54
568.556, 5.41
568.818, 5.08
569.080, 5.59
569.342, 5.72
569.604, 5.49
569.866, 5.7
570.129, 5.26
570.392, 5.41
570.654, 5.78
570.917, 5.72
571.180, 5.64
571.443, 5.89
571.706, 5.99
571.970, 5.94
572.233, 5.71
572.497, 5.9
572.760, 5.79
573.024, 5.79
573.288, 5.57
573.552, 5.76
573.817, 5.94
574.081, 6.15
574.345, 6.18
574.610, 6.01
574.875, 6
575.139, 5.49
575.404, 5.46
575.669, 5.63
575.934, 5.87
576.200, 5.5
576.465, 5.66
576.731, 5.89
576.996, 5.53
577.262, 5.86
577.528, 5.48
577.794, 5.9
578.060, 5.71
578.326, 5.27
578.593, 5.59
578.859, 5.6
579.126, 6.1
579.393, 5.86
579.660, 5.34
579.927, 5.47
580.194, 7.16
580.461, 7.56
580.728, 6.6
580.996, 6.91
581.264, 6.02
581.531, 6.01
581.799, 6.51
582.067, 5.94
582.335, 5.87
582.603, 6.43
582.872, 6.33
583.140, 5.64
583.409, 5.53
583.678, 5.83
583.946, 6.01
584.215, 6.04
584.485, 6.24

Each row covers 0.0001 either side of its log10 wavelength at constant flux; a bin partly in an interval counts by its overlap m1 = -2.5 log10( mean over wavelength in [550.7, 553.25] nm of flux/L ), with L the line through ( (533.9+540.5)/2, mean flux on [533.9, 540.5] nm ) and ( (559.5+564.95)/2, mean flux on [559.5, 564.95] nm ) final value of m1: 0.04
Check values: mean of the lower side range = 4.96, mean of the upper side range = 5.35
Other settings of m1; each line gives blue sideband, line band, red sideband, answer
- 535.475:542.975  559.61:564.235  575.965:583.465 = 0.03 mag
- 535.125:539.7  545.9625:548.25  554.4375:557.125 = 0.10 mag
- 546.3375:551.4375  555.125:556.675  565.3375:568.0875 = -0.08 mag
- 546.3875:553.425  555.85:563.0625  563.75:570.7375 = 0.05 mag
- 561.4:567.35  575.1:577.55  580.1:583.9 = 0.08 mag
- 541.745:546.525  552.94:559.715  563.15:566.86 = 0.01 mag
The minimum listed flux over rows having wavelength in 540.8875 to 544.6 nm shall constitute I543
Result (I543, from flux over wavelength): 3.91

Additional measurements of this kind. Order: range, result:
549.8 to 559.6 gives 4.02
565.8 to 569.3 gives 5.08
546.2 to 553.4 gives 4.48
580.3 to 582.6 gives 5.87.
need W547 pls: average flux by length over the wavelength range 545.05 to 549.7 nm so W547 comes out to 5.04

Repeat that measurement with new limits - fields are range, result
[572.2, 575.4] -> 5.85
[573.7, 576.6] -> 5.81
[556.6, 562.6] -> 5.04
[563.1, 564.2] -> 5.78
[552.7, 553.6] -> 5.06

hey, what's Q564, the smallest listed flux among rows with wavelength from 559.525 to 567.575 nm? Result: 4.61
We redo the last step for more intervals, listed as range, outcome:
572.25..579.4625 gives 5.27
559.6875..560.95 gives 4.83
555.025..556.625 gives 5.34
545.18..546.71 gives 4.51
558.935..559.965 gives 4.69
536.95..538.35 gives 4.24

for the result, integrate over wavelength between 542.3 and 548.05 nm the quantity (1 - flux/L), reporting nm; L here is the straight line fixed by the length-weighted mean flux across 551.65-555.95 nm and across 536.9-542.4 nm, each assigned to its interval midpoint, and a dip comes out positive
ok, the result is 0.21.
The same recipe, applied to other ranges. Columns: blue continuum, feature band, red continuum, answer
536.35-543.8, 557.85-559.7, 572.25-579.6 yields 0.091 nm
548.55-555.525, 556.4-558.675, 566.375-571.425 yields 0.176 nm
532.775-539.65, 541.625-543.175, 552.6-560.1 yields 0.030 nm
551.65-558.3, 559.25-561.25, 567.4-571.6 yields 0.111 nm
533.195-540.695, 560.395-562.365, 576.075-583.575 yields 0.116 nm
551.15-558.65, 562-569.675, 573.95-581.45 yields -0.110 nm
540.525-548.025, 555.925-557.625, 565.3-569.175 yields 0.055 nm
